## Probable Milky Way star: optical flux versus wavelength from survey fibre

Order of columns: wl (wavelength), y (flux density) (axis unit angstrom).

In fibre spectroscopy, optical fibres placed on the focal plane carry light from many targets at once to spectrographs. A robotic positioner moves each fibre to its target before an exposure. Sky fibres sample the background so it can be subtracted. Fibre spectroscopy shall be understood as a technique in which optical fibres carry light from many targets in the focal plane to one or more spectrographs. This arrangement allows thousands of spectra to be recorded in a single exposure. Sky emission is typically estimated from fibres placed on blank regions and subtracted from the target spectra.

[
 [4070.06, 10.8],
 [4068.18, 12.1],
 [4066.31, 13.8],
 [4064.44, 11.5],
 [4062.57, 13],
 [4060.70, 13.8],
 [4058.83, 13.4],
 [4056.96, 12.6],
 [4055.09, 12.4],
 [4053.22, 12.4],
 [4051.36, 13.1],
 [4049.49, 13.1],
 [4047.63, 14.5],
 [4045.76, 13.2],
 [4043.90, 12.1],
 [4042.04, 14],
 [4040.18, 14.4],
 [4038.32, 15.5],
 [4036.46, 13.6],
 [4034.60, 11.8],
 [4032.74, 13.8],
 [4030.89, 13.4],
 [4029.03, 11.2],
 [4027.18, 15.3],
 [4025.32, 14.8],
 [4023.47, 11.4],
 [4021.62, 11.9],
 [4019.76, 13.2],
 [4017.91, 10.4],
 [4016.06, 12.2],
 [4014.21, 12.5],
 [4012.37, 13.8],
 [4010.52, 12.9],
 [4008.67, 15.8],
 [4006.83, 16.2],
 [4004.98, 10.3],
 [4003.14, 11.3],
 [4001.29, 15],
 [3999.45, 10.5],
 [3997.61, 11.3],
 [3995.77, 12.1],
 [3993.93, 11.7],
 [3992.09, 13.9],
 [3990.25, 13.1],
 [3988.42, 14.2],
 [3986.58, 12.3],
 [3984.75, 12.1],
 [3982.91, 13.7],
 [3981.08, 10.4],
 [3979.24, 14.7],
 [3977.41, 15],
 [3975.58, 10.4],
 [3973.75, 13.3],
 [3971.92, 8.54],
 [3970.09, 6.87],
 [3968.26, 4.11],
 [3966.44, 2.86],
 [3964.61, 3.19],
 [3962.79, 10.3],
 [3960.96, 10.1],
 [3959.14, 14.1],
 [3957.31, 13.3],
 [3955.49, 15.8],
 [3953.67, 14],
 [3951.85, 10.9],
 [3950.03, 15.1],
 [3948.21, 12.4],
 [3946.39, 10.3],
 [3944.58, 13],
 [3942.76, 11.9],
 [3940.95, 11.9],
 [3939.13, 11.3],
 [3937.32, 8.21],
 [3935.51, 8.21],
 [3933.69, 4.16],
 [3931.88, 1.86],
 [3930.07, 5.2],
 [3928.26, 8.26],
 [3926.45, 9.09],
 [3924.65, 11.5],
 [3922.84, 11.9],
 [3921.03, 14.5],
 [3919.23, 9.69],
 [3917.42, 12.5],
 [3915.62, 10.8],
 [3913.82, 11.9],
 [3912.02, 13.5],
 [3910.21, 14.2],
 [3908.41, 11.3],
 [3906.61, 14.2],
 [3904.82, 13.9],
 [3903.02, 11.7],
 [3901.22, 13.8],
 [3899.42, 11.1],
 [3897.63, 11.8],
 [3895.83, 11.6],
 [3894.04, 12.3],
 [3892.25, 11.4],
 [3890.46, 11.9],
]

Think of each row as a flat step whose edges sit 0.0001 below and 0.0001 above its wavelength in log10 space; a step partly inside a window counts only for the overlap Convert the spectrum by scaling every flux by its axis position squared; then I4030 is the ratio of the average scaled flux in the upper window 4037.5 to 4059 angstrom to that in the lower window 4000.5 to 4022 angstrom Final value 1.1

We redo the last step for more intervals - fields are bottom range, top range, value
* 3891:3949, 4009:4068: 1.27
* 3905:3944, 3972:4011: 1.27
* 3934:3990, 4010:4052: 1.23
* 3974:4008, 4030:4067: 1.07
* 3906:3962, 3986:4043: 1.22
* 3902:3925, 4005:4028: 1.12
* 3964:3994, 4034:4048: 1.32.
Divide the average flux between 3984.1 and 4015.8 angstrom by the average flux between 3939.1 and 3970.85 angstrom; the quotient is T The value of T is 1.21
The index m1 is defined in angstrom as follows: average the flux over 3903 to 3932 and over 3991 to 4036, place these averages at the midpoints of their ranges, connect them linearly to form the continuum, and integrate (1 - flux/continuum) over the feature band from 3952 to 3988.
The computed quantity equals 3.6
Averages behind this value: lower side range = 11.2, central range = 10.8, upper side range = 12.8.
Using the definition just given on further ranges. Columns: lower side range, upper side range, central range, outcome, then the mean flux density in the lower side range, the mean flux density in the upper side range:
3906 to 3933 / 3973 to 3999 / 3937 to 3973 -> 3.68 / 10.6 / 12.7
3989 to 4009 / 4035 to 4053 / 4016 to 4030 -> 0.69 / 12.8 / 13.6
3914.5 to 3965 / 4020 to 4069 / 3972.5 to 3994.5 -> -2.27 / 10.6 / 13.2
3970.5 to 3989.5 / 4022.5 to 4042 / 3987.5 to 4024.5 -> 0.66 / 12.3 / 13.5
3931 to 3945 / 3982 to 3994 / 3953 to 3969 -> 1.18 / 8.69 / 13.1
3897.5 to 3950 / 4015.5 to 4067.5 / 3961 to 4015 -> 3.01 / 10.9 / 13.1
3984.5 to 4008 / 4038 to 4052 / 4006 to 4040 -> -0.30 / 12.7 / 13.7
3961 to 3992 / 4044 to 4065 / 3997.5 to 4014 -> -2.45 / 10.4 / 13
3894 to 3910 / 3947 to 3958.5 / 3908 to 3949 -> 8.48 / 12.5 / 13.5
